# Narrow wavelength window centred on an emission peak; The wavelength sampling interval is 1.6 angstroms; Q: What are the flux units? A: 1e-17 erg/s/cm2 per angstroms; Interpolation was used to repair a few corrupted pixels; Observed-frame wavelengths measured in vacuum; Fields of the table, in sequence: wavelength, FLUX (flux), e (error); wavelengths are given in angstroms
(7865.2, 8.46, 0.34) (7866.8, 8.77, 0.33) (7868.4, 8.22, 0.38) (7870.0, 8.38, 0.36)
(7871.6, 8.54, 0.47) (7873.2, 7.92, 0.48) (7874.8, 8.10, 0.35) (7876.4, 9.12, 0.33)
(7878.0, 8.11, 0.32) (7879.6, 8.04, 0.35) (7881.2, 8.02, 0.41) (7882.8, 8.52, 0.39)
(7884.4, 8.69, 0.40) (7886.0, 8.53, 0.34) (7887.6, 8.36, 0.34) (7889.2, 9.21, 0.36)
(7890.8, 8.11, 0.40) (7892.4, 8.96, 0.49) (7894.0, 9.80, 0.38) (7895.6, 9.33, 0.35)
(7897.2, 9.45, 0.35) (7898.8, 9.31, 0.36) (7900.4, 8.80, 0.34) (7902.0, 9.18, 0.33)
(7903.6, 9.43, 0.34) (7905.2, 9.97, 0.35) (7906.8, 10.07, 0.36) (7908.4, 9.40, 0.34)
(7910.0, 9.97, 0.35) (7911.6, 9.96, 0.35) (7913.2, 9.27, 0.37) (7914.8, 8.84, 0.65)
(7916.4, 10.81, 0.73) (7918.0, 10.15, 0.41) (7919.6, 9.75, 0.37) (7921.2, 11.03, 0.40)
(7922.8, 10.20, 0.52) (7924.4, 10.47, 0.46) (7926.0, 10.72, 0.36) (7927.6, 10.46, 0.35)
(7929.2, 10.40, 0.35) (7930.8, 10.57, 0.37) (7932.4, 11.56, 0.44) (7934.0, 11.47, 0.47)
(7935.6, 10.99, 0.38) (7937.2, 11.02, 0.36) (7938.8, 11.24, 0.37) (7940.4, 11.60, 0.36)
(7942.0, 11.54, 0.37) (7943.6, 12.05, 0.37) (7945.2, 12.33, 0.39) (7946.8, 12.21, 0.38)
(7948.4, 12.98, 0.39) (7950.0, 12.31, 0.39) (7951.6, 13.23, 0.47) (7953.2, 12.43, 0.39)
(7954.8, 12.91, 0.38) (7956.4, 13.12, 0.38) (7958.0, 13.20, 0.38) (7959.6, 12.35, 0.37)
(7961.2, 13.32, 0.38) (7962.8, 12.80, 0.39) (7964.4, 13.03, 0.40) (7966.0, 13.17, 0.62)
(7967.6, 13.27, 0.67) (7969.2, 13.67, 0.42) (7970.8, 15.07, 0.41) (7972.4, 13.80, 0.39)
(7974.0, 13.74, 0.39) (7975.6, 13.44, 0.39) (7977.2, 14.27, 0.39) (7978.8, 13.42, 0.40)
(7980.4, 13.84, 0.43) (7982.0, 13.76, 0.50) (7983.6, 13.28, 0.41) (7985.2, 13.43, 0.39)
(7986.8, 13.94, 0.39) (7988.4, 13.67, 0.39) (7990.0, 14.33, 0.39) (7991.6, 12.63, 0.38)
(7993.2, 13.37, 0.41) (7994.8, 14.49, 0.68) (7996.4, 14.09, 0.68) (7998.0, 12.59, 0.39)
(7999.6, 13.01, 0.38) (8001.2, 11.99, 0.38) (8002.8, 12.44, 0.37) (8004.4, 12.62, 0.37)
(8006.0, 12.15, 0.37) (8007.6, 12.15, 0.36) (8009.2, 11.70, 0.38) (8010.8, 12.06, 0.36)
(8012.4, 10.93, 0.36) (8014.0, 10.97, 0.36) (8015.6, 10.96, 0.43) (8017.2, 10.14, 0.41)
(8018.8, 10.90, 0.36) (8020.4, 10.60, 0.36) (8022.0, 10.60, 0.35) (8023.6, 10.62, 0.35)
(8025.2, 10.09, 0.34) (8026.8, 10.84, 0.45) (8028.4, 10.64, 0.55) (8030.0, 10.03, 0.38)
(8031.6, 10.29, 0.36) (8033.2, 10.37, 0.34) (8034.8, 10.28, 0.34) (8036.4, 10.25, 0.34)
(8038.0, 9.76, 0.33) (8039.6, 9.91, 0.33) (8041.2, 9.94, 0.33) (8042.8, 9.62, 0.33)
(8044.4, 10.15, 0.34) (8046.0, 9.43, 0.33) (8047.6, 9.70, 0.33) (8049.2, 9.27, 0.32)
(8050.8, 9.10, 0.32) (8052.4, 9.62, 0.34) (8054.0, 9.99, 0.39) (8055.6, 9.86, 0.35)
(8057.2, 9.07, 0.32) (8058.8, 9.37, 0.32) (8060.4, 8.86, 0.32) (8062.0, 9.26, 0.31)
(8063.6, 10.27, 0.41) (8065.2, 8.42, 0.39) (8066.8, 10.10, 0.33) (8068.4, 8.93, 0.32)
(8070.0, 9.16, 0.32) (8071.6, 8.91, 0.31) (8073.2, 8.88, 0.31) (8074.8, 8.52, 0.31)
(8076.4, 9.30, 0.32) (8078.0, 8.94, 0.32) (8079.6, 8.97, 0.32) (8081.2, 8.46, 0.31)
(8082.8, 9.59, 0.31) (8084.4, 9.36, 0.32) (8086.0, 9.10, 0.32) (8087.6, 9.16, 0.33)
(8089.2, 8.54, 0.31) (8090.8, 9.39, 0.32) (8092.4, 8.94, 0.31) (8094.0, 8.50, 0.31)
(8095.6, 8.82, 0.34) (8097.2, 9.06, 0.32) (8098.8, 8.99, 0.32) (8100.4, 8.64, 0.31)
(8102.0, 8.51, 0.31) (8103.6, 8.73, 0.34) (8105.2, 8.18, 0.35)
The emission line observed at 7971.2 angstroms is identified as H-beta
